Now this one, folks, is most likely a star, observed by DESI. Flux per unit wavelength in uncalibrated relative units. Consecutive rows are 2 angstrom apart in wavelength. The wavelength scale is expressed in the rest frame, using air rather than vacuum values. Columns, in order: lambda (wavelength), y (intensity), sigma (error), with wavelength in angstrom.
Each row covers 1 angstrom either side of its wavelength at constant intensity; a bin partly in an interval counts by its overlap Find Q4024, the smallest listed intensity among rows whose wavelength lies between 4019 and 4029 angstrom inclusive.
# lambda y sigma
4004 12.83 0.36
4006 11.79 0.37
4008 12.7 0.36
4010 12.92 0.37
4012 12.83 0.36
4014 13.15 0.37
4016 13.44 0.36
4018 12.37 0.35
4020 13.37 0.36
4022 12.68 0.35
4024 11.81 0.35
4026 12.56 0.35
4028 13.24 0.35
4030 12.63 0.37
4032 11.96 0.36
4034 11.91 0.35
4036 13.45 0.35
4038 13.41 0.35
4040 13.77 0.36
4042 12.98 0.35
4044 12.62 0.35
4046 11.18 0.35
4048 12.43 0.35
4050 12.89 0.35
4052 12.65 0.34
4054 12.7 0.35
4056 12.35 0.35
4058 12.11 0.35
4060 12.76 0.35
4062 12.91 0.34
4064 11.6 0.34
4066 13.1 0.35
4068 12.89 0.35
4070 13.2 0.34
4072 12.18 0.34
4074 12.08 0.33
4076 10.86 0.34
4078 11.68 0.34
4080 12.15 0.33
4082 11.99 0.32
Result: 11.81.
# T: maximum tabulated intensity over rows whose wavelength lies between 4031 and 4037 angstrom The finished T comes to 13.45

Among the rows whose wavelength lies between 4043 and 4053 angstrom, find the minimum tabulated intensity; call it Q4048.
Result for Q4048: 11.18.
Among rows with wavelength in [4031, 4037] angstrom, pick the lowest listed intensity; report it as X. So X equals 11.91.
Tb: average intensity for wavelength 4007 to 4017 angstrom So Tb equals 13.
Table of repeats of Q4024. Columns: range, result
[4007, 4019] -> 12.37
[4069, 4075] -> 12.08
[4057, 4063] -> 12.11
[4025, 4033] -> 11.96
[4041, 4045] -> 12.62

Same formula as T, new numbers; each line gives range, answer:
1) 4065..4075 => 13.2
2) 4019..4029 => 13.37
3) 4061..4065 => 12.91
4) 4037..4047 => 13.77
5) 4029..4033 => 12.63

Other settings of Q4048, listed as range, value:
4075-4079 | 10.86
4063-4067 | 11.6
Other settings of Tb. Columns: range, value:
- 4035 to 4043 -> 13.4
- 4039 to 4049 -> 12.6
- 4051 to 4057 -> 12.6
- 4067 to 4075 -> 12.6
